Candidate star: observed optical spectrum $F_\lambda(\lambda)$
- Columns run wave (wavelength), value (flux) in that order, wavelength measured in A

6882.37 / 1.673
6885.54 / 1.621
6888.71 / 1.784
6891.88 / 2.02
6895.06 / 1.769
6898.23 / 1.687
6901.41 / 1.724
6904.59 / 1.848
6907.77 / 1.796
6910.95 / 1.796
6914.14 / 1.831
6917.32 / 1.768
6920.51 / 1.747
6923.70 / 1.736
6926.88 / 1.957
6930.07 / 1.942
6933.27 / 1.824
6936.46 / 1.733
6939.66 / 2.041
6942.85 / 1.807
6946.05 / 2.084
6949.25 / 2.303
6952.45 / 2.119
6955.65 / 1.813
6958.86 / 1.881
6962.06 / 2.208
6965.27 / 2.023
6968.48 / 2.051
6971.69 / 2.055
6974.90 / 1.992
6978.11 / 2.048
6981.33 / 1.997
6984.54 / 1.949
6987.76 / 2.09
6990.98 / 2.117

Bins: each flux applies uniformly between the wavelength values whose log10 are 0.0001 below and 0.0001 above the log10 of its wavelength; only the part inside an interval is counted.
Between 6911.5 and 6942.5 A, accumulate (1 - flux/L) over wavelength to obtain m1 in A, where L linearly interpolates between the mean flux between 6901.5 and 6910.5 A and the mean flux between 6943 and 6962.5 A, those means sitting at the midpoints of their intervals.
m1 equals 1.1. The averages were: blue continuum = 1.8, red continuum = 2.04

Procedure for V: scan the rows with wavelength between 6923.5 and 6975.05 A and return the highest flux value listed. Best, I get 2.303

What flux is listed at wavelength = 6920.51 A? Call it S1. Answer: 1.747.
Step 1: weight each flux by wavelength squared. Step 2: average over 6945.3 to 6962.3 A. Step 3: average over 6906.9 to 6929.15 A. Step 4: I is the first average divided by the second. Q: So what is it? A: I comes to 1.1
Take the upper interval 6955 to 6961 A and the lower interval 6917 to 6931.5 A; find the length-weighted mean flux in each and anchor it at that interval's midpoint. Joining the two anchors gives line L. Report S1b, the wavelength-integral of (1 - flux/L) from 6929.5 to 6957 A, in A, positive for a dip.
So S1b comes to -1.5 A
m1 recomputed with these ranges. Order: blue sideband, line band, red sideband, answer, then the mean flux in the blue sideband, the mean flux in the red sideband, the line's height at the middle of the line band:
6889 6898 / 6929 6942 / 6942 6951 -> 1.01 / 1.85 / 2.09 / 2.04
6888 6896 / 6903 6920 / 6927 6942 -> 0.68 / 1.87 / 1.89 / 1.88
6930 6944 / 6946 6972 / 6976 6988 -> -1.66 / 1.86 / 2.01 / 1.94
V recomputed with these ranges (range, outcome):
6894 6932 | 1.957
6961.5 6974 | 2.208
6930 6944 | 2.041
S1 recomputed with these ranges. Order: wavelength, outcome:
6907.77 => 1.796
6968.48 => 2.051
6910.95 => 1.796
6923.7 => 1.736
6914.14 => 1.831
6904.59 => 1.848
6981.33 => 1.997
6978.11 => 2.048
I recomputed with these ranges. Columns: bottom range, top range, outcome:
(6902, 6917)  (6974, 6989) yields 1.14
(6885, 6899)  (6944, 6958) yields 1.17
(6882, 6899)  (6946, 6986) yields 1.18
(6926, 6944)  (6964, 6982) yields 1.09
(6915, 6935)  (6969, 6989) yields 1.12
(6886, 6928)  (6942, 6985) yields 1.15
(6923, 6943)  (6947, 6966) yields 1.11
